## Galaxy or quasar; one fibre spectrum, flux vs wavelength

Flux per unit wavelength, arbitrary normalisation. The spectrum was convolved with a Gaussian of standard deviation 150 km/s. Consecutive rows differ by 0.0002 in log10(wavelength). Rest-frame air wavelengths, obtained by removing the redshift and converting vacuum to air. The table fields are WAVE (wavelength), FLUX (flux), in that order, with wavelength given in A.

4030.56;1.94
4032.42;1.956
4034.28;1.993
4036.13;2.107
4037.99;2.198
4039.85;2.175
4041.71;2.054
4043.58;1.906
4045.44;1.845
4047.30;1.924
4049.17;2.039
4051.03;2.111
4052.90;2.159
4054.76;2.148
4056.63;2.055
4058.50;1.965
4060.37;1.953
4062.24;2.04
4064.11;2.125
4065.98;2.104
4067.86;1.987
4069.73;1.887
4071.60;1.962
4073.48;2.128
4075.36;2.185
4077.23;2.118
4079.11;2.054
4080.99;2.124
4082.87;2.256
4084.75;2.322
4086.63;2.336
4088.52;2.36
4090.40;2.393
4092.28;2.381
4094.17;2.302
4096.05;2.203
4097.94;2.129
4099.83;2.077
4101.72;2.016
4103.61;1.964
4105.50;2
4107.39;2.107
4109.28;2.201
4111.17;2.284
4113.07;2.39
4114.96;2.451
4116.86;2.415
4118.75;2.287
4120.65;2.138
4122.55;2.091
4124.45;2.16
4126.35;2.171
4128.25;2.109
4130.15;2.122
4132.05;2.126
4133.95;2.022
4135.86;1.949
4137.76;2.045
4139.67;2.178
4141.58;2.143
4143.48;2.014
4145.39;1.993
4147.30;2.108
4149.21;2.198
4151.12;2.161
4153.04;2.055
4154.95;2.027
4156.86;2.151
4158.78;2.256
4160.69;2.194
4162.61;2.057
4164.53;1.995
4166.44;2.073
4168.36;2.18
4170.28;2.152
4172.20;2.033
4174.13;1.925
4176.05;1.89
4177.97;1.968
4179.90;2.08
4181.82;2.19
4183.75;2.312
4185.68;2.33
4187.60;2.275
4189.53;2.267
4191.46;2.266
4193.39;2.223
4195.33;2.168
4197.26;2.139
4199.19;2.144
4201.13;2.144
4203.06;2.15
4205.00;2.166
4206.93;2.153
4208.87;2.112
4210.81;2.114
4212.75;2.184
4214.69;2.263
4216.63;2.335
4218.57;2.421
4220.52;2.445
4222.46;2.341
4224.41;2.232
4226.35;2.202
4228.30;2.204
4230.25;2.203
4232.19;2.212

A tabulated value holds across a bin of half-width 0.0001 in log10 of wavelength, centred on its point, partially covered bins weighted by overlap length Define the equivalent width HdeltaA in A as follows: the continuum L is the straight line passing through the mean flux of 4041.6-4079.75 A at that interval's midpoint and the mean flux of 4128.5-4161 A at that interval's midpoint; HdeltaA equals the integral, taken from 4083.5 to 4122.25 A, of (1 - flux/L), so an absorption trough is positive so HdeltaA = -3.1 A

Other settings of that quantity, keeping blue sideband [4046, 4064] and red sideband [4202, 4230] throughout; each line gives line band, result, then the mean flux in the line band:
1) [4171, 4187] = 0.70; 2.1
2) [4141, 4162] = 0.41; 2.12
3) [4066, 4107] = -1.35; 2.15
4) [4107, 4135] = -1.10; 2.21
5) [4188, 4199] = -0.01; 2.21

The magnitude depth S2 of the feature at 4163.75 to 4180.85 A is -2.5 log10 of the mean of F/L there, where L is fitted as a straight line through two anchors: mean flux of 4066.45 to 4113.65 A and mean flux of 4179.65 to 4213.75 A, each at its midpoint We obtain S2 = 0.08 mag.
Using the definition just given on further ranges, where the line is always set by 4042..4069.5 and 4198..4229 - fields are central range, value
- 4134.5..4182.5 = 0.04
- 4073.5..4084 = -0.05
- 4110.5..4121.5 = -0.11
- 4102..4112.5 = -0.01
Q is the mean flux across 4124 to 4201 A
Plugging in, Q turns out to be 2.12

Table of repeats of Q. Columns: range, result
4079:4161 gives 2.17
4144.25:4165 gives 2.11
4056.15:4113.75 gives 2.14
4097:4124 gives 2.18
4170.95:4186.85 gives 2.09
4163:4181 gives 2.04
